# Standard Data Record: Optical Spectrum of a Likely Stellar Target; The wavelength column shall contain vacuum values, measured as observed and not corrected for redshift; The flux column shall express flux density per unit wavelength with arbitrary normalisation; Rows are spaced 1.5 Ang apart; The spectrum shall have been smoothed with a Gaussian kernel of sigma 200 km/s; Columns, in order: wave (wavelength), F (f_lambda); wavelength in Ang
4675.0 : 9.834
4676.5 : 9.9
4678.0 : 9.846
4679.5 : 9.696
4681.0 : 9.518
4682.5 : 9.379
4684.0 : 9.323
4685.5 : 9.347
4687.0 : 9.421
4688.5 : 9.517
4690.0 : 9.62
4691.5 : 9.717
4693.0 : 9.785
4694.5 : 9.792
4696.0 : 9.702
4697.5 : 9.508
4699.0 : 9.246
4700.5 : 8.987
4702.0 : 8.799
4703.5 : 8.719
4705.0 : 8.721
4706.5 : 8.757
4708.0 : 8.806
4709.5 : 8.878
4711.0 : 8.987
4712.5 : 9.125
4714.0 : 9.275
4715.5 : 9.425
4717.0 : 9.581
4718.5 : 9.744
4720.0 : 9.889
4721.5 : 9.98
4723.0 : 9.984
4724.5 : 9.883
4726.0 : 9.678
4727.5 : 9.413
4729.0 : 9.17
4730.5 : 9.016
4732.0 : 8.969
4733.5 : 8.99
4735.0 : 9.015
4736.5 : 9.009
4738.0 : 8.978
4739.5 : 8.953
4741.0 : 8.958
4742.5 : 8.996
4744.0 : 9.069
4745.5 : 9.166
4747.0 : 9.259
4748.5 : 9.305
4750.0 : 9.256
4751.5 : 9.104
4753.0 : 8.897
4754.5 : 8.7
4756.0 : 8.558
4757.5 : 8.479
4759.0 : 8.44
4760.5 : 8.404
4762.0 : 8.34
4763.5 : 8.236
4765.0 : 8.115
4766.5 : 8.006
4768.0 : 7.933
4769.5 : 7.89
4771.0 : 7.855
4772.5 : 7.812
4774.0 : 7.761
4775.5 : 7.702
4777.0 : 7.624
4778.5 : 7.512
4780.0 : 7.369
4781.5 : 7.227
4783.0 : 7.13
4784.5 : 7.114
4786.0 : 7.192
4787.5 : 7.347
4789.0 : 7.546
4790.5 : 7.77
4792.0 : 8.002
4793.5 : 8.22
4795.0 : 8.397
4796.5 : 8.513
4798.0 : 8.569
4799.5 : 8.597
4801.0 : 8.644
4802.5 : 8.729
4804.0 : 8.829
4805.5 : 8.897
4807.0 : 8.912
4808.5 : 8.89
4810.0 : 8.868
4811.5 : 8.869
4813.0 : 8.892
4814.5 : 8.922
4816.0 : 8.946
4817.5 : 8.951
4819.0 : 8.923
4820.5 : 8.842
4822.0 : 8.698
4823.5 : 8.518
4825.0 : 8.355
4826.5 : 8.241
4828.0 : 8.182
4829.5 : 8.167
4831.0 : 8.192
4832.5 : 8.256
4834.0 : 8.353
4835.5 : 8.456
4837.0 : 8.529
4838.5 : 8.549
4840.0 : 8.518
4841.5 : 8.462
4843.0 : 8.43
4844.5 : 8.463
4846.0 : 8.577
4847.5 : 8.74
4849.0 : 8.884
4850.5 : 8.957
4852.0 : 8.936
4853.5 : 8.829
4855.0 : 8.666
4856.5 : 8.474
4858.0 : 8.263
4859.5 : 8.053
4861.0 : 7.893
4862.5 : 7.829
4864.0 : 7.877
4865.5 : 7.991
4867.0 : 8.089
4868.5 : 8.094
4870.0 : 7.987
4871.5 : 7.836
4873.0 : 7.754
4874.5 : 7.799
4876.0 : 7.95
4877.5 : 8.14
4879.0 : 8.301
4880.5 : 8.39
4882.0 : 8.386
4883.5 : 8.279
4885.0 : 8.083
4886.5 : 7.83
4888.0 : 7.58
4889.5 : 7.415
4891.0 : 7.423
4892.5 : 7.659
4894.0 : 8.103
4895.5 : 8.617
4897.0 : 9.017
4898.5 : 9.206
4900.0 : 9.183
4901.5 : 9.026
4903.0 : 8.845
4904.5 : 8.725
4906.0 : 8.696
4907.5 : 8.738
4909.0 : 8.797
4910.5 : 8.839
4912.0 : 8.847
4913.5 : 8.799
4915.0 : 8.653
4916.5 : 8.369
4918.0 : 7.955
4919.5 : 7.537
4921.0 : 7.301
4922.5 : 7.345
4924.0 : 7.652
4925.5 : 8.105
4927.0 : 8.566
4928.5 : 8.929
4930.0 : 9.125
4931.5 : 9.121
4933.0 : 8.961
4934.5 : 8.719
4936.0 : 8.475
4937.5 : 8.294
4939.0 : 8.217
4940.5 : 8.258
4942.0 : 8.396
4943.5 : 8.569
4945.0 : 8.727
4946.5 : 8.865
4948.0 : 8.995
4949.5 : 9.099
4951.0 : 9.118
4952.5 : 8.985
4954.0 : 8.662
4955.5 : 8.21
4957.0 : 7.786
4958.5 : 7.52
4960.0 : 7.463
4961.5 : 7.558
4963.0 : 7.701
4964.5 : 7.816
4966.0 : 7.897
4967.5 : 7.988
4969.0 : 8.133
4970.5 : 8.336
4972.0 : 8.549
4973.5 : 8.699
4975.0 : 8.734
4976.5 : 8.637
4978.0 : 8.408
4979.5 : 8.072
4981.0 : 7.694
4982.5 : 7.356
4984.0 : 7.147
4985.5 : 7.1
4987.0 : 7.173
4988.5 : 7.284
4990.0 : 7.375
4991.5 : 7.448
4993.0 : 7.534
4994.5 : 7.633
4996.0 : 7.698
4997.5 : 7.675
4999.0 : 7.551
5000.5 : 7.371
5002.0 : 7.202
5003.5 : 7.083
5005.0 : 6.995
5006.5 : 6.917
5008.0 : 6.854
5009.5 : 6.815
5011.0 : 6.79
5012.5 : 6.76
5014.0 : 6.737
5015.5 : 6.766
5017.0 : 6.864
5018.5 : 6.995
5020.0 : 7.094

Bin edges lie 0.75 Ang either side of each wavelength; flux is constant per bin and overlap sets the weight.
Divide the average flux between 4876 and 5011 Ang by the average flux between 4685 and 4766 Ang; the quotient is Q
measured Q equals 0.9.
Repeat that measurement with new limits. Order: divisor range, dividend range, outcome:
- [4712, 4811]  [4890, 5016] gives 0.94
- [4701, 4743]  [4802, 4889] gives 0.91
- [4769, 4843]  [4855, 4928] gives 0.99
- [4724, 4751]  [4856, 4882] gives 0.88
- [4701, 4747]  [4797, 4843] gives 0.94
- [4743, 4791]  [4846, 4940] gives 1.03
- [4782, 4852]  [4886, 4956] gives 1.01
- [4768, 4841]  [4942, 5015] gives 0.95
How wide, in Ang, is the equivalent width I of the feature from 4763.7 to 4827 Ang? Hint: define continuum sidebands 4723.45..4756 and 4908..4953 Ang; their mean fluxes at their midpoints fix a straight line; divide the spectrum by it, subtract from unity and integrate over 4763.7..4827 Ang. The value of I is 5.2 Ang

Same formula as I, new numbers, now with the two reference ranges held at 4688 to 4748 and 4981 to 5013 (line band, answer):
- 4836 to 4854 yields -0.7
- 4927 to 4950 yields -3.1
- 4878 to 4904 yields -1.0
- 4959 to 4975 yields -1.2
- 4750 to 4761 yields 0.4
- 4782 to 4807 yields 1.7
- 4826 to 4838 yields 0.2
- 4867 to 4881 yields 0.2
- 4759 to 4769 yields 0.8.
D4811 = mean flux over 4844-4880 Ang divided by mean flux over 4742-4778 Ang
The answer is 0.98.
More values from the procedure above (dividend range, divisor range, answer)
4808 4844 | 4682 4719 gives 0.92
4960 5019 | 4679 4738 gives 0.81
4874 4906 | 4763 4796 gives 1.07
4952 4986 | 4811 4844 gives 0.94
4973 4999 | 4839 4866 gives 0.92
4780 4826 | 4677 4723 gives 0.89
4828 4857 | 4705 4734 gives 0.92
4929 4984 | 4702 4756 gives 0.91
